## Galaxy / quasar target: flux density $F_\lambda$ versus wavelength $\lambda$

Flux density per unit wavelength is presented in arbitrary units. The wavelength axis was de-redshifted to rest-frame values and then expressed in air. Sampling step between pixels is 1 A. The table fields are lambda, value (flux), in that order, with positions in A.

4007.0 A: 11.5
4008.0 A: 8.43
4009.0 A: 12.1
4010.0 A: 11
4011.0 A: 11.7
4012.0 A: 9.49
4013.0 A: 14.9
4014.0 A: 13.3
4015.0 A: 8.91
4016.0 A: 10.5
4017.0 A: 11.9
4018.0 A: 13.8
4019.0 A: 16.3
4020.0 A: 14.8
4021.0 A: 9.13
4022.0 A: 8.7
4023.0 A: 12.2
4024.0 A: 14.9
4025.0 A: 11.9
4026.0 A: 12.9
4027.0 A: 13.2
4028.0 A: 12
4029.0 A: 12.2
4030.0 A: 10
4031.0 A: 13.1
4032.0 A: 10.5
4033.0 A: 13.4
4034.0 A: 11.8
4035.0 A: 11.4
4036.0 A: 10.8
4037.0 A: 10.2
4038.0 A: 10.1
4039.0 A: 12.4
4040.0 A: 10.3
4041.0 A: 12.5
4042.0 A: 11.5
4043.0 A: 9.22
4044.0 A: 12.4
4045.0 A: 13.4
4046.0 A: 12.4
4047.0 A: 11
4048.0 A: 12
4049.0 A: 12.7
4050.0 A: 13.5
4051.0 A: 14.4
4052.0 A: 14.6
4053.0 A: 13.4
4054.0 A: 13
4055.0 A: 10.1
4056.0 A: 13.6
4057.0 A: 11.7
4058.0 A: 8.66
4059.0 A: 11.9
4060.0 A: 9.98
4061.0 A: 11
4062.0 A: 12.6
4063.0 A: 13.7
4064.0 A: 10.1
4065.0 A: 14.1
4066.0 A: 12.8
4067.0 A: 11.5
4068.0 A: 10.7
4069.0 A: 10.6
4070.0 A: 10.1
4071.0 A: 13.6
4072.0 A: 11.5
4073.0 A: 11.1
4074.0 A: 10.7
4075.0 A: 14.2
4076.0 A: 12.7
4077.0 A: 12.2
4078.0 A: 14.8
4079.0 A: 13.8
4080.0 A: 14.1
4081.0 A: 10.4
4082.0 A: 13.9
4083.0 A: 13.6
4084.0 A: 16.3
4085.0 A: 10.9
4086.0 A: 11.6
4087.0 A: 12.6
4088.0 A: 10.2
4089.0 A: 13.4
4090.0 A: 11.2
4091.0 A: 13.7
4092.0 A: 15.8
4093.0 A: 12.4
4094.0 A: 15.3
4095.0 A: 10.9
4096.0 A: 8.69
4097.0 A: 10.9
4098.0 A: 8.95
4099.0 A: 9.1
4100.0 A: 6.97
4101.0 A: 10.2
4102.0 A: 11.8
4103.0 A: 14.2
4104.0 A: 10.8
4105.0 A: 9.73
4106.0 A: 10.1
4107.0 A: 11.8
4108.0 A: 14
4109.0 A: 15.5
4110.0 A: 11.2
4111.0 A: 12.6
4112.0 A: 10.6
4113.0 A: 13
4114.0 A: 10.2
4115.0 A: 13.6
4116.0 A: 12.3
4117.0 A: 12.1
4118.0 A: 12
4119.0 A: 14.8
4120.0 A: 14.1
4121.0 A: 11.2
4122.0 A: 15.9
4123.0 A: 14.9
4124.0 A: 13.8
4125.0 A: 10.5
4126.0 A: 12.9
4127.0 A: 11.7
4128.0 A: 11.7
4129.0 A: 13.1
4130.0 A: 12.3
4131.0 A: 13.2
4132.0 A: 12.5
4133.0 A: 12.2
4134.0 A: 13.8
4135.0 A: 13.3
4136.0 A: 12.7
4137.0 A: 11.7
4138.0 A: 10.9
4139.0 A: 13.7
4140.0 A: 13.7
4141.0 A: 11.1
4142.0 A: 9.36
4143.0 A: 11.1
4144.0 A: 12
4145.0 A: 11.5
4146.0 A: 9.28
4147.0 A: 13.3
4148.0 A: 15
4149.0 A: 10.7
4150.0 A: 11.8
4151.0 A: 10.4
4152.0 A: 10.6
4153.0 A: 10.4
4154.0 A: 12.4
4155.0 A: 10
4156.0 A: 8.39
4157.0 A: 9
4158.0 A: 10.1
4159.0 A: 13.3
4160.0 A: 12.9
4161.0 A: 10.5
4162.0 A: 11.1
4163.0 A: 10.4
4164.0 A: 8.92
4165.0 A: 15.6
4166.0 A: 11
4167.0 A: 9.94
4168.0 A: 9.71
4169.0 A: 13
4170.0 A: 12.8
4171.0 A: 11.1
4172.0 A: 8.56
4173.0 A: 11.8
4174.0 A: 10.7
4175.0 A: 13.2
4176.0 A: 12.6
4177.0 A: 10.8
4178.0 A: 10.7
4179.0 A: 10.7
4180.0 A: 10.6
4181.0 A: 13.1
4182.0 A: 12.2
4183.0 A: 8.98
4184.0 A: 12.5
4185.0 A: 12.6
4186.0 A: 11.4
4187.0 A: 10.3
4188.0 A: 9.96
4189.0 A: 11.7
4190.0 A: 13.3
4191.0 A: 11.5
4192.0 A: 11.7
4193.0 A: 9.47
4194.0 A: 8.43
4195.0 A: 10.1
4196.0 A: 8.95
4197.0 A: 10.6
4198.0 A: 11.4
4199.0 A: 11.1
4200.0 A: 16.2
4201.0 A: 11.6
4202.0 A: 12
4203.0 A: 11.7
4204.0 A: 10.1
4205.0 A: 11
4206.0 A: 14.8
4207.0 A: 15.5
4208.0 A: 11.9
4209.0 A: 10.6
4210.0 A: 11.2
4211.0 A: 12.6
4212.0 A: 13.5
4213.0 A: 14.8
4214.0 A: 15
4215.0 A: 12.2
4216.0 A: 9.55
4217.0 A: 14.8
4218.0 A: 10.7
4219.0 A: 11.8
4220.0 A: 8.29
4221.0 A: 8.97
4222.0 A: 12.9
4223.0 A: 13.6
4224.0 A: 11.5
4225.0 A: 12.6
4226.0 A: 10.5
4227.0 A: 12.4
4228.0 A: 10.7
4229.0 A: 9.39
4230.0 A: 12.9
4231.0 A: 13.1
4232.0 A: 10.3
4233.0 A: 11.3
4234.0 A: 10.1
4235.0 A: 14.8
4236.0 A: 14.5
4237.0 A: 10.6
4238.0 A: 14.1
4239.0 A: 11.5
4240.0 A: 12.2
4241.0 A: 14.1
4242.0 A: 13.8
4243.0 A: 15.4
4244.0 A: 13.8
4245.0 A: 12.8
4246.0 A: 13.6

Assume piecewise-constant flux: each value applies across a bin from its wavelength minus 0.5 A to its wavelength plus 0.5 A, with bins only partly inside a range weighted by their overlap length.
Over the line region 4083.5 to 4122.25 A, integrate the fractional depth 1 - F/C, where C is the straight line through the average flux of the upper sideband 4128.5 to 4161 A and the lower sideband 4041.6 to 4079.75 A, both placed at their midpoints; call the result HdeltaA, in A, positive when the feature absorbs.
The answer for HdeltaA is -0.3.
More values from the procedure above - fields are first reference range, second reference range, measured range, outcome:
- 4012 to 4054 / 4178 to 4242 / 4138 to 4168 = 1.6 A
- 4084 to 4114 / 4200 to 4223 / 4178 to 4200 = 1.8 A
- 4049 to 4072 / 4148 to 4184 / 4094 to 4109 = 1.0 A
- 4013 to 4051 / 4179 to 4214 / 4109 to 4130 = -1.5 A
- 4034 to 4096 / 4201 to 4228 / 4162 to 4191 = 1.8 A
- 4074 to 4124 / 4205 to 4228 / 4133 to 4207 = 4.9 A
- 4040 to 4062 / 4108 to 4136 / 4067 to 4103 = 1.1 A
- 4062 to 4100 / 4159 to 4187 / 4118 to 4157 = -1.4 A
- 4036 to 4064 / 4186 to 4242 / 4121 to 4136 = -1.3 A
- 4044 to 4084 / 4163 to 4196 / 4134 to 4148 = -0.5 A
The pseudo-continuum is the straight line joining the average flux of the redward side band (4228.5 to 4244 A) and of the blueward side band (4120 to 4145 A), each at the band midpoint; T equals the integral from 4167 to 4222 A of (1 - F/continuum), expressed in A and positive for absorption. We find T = 4.3 A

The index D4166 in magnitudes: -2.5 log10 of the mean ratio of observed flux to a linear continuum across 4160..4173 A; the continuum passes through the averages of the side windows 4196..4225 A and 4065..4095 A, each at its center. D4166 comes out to 0.103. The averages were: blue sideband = 12.6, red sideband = 12.1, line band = 11.2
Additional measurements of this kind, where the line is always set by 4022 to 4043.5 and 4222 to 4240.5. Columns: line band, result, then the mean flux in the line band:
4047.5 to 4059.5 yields -0.07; 12.5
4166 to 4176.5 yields 0.06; 11.3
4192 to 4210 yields 0.04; 11.5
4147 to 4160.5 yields 0.06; 11.2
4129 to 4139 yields -0.07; 12.6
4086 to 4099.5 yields 0.00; 11.8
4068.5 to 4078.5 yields -0.04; 12.2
